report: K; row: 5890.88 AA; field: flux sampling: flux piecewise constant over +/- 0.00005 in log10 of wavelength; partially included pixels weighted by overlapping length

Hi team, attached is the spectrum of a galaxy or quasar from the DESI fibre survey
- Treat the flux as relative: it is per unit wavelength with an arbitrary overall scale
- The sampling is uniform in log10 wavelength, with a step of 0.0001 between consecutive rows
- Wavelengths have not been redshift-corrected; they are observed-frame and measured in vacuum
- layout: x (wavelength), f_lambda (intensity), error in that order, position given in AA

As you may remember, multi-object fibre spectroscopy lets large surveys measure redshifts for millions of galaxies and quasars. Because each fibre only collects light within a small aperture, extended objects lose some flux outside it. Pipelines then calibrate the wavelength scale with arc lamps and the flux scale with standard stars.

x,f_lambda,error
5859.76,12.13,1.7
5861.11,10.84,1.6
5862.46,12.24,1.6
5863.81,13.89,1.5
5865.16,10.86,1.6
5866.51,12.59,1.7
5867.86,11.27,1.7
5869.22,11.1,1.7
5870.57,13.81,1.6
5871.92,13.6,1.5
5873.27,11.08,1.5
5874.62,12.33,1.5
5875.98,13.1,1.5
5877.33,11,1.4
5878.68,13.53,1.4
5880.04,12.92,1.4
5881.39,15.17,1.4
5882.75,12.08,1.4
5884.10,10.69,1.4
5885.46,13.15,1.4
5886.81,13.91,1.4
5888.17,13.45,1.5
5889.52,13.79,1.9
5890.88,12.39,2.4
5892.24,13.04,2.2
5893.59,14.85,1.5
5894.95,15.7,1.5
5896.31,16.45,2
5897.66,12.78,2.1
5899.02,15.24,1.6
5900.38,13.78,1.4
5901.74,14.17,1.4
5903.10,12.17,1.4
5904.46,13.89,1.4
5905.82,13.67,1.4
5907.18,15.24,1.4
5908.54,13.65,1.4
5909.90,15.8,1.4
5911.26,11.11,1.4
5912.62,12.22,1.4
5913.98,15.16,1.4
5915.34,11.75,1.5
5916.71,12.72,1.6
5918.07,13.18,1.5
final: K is 12.39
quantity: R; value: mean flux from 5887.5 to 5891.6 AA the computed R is 13.2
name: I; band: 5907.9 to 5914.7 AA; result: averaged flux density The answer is 13.6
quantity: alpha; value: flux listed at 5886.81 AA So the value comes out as 13.91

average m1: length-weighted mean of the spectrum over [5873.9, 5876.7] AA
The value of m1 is 12.7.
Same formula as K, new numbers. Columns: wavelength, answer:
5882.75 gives 12.08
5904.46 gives 13.89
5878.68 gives 13.53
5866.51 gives 12.59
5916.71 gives 12.72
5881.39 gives 15.17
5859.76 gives 12.13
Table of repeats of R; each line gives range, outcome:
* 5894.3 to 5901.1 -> 14.8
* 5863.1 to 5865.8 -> 12.4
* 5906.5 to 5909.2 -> 14.5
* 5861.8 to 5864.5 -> 13.1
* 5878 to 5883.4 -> 13.4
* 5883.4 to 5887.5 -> 12.6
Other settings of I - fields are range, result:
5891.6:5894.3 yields 14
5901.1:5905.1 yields 13.4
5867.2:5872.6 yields 12.4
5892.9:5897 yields 15.7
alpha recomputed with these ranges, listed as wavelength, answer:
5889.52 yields 13.79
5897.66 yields 12.78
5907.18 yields 15.24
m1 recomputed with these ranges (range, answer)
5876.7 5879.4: 12.3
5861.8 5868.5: 12.2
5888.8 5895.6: 13.9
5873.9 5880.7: 12.6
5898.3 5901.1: 14.5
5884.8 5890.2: 13.6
